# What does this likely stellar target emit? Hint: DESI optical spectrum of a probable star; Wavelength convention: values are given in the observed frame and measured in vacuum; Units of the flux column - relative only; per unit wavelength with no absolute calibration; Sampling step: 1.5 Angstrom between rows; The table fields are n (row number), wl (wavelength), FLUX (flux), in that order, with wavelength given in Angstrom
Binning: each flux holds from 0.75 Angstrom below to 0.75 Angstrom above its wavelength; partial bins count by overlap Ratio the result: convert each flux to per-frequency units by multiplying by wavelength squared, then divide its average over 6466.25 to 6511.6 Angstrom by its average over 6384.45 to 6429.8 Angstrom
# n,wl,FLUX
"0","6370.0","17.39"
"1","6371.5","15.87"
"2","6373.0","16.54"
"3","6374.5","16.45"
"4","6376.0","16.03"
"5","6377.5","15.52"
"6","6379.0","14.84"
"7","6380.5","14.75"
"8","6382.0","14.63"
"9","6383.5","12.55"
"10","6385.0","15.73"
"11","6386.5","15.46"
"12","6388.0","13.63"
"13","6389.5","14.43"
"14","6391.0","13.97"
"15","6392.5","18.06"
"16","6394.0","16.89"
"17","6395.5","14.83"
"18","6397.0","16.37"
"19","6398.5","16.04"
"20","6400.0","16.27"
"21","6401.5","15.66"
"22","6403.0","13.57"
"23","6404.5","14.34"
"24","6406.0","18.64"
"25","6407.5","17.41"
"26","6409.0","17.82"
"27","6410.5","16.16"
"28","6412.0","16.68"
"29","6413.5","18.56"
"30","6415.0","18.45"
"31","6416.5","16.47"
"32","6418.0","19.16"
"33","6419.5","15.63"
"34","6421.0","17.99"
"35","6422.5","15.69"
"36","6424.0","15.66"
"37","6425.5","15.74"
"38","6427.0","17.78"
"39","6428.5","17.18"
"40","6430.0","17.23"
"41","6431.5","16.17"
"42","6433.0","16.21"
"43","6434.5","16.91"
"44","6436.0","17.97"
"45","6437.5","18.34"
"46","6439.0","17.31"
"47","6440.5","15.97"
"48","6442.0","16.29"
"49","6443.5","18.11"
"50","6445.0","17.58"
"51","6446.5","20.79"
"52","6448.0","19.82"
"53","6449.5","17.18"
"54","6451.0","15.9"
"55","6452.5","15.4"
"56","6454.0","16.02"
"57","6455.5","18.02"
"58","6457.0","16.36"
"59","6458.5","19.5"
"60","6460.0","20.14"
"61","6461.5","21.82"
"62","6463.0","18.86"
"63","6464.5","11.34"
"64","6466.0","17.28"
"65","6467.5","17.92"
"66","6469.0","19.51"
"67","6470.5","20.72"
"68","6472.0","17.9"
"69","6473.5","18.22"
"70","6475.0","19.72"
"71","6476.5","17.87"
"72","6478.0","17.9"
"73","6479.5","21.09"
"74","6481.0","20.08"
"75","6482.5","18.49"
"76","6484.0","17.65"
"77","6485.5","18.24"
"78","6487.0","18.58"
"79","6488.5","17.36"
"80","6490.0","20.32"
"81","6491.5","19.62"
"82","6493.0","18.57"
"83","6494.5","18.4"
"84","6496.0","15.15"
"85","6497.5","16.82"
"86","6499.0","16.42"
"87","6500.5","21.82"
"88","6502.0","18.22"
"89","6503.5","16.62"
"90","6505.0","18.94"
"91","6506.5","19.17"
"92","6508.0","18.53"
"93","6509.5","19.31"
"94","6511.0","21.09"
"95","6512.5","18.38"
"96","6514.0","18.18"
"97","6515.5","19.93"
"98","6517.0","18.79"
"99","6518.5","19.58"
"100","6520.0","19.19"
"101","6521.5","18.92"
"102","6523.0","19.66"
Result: 1.2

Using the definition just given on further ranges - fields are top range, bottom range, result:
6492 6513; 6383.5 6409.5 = 1.21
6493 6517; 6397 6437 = 1.13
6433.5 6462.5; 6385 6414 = 1.13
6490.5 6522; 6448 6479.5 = 1.05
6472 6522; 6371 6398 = 1.26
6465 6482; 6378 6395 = 1.29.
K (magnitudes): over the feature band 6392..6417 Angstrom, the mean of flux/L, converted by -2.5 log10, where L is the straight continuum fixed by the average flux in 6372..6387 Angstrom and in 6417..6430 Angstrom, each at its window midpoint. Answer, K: -0.03 mag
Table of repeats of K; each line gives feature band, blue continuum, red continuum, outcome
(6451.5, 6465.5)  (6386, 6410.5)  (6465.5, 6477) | 0.04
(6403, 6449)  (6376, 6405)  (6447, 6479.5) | -0.04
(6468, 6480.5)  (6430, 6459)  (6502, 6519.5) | -0.06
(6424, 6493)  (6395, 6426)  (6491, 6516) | -0.02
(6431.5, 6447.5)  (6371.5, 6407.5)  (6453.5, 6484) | -0.01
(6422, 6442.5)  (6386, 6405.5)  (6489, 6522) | -0.02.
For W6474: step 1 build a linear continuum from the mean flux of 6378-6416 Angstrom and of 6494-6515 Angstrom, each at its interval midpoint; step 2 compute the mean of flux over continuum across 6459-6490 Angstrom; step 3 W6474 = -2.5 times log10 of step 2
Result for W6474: -0.06 mag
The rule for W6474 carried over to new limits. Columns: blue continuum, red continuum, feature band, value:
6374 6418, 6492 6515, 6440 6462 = -0.04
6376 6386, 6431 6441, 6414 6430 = -0.04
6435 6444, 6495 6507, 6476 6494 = -0.06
